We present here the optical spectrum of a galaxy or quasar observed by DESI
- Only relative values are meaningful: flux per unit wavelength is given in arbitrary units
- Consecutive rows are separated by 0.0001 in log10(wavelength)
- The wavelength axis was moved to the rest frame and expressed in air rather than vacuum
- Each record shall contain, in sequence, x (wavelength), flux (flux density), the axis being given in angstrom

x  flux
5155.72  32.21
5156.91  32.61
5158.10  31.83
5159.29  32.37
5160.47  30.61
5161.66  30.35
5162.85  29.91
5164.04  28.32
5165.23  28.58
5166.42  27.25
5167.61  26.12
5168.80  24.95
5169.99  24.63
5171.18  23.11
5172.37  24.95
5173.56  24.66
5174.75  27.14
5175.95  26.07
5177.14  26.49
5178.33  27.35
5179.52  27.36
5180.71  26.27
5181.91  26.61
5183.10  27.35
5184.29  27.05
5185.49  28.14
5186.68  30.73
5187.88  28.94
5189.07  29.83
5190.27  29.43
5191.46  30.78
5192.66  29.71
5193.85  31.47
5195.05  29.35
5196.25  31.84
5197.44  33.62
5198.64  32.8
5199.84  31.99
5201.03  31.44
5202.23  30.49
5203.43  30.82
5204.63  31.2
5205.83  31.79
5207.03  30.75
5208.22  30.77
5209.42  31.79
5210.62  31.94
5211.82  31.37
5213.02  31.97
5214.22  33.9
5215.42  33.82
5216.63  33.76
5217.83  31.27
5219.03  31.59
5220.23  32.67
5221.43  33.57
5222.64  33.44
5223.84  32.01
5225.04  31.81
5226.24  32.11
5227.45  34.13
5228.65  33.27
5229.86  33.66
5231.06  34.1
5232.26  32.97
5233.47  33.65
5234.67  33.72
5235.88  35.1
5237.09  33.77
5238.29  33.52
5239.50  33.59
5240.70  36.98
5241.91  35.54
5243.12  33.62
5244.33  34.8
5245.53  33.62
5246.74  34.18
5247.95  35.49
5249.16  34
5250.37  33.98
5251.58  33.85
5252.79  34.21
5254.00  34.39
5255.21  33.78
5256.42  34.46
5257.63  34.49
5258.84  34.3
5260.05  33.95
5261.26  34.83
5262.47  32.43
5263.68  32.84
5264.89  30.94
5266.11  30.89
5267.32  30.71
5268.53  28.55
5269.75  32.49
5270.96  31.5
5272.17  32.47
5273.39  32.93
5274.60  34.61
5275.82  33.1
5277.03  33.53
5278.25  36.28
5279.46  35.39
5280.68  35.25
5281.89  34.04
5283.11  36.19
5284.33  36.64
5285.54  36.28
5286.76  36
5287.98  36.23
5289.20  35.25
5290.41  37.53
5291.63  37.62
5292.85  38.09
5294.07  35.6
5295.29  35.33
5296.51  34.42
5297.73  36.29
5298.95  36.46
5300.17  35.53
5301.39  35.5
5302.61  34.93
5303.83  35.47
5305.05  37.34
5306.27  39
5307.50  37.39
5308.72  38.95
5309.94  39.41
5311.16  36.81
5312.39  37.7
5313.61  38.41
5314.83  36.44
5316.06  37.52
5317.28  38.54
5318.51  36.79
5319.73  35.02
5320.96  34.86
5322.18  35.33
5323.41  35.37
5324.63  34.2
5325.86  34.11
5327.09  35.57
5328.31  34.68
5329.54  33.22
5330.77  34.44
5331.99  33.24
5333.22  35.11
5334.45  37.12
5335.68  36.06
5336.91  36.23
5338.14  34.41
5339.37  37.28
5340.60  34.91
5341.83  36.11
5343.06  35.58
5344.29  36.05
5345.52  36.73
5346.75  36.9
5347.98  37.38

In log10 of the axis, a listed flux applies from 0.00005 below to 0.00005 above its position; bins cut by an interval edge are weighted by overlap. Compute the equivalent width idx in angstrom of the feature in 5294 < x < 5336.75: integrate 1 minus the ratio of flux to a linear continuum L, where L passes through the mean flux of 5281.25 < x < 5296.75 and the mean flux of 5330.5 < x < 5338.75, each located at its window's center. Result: -0.52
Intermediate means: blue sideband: 36.1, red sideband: 35.3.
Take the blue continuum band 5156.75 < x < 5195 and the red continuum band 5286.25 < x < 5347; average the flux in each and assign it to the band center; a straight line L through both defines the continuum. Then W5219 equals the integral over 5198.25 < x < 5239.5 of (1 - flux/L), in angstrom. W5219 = -2.7 angstrom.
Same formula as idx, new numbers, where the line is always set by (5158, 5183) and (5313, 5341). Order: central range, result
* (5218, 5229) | -0.9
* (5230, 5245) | -1.7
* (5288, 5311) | -1.7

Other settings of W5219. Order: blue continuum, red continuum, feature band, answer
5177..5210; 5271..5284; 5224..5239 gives -0.7 angstrom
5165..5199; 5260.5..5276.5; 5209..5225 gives -1.5 angstrom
